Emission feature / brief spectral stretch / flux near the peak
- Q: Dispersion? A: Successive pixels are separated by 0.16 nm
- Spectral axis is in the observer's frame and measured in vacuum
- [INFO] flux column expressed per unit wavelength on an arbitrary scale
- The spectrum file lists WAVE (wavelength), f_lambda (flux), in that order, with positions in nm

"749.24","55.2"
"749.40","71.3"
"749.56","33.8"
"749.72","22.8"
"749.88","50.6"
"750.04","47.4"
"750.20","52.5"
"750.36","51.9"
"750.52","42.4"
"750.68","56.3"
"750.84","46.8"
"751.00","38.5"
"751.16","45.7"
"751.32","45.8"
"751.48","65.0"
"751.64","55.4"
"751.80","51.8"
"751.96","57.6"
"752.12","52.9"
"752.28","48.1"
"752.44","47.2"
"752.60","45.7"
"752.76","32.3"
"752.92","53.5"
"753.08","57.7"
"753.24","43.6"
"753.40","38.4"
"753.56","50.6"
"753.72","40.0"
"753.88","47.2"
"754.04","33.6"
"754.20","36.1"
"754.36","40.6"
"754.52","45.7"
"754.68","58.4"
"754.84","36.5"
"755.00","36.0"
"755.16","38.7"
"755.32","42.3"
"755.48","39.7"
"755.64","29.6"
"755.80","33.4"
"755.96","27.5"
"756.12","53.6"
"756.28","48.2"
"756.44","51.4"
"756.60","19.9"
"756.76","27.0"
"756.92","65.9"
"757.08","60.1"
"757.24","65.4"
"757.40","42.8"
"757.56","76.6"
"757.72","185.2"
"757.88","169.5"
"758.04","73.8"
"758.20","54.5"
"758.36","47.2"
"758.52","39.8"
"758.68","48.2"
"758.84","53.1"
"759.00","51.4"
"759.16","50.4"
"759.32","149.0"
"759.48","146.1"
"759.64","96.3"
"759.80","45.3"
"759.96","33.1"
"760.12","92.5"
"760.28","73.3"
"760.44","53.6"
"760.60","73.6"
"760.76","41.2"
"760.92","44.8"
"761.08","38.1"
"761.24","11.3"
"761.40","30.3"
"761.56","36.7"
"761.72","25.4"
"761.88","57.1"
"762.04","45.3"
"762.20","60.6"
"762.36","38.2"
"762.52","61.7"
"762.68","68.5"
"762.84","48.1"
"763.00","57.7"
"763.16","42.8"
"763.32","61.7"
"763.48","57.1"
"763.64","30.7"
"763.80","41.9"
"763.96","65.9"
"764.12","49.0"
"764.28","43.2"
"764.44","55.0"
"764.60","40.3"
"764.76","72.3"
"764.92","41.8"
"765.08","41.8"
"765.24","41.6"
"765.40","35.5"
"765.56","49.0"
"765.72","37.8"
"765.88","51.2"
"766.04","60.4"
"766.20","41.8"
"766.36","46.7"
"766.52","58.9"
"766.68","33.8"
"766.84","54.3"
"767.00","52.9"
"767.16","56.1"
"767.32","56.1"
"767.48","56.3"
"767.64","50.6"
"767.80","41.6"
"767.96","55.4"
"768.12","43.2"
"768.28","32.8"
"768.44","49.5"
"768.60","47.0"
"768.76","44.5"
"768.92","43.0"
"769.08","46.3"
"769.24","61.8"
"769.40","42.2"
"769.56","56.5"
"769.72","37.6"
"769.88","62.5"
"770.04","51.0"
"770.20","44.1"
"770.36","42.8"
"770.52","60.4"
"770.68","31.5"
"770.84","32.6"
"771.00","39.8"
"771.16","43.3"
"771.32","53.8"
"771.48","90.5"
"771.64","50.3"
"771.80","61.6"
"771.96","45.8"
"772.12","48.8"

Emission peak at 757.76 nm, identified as [S II]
